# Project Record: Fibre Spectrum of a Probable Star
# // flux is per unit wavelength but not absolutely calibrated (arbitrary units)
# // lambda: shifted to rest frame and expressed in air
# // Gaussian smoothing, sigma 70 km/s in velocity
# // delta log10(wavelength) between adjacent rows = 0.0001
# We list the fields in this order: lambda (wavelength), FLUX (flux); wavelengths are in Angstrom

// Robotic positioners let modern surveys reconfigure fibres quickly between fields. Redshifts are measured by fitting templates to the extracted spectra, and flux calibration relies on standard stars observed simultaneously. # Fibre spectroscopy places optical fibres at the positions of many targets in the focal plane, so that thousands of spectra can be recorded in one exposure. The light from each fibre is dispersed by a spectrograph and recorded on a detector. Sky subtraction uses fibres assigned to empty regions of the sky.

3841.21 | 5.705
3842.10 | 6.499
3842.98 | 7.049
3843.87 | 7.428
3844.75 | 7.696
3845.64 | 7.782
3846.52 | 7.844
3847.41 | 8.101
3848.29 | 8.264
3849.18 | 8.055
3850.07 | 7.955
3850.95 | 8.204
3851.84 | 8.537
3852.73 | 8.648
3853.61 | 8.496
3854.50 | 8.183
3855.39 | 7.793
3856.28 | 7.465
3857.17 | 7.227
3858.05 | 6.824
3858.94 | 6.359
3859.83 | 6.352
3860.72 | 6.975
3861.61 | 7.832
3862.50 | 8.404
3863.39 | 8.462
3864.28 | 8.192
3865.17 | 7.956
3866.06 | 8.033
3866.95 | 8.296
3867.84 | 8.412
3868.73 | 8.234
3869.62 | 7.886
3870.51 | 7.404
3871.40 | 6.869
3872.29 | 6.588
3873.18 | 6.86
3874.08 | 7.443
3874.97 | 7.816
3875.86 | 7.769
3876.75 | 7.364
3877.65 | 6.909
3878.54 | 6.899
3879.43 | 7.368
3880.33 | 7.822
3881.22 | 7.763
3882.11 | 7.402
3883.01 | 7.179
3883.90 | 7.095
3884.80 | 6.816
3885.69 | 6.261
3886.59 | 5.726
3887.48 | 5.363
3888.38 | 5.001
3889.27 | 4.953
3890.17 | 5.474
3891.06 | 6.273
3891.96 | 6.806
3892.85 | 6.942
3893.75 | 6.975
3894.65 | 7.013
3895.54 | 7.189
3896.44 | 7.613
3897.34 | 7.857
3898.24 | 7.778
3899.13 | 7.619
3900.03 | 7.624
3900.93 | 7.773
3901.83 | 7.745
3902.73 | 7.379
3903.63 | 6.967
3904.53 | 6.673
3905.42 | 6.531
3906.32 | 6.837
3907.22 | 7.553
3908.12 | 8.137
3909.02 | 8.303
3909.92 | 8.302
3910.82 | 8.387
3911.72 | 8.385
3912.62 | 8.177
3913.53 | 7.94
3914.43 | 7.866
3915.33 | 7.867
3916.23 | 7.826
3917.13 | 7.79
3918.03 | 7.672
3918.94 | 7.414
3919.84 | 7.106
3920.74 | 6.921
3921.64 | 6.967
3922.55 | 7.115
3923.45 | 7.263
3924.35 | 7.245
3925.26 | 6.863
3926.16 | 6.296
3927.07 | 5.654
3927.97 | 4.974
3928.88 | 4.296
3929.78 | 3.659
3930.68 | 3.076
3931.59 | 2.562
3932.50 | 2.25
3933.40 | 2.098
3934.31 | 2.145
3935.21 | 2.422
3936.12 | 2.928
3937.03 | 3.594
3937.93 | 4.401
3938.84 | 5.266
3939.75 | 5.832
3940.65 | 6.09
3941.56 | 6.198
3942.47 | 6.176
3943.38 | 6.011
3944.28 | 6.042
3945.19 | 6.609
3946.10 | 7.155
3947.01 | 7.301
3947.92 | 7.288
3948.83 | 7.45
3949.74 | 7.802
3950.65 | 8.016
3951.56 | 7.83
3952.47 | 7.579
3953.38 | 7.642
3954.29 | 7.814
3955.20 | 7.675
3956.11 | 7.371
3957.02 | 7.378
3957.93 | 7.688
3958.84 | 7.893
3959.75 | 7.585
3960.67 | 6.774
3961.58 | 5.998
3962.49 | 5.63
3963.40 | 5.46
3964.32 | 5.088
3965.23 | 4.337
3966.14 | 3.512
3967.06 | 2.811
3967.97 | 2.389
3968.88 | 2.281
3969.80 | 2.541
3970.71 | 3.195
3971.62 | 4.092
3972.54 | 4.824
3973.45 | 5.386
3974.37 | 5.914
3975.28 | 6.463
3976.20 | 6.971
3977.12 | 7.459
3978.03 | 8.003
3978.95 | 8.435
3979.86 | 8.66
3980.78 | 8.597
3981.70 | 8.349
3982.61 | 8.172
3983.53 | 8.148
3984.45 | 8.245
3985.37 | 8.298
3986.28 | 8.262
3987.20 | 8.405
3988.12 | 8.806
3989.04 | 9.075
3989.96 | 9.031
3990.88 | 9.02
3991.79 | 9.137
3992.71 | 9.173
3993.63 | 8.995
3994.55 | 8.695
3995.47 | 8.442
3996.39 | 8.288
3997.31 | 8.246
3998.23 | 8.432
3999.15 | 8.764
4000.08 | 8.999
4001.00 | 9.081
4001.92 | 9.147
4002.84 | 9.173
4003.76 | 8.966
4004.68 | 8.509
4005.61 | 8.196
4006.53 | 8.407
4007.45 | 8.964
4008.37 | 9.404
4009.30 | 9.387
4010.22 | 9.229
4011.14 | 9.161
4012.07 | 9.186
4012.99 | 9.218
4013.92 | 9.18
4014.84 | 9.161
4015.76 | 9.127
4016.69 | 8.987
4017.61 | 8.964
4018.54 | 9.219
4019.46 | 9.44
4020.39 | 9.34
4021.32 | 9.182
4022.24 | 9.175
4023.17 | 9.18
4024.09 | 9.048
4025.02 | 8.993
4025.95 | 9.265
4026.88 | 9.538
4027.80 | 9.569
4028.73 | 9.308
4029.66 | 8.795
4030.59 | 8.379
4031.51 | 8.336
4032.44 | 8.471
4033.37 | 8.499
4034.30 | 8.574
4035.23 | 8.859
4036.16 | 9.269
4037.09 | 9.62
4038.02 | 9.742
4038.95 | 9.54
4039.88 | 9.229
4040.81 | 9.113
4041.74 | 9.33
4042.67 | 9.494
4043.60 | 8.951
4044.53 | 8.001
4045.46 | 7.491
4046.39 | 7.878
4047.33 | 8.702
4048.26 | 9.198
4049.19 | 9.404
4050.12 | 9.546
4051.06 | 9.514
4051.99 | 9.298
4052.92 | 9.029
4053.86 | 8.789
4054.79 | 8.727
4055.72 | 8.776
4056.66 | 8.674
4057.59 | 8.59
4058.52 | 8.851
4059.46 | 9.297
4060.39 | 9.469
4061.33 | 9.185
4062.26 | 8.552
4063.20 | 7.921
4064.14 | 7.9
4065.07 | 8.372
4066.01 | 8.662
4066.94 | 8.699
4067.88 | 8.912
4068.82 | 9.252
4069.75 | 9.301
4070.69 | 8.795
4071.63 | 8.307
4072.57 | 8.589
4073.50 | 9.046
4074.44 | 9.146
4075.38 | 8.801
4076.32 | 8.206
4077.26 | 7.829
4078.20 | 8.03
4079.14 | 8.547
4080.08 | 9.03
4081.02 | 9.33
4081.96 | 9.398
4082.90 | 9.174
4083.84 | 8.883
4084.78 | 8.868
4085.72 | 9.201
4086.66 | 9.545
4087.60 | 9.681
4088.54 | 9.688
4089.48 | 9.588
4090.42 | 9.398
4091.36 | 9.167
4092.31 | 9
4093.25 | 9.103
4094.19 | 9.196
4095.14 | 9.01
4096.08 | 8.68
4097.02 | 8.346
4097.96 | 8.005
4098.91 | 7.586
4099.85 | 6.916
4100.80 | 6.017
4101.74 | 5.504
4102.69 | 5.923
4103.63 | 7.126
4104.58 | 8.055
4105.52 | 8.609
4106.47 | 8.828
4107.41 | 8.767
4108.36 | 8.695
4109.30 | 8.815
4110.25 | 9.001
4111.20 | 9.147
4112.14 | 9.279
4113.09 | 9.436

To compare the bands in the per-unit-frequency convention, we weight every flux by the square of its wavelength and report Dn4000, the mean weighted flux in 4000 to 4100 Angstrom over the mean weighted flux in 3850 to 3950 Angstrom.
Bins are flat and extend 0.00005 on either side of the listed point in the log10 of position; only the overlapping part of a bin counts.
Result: 1.4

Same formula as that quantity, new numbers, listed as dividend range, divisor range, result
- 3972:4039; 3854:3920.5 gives 1.25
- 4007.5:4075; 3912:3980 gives 1.58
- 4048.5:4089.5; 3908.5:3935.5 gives 1.55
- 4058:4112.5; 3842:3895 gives 1.31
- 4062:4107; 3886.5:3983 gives 1.45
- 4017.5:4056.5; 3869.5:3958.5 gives 1.44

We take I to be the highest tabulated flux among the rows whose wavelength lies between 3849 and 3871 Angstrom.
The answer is 8.648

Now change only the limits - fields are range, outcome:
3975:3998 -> 9.173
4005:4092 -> 9.742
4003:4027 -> 9.538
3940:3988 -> 8.66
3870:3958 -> 8.387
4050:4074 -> 9.546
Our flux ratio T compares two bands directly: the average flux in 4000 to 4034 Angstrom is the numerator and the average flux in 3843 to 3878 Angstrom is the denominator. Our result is 1.17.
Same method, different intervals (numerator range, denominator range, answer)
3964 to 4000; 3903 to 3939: 1.15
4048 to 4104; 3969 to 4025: 1.05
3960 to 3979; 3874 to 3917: 0.70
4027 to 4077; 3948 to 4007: 1.21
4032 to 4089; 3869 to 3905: 1.27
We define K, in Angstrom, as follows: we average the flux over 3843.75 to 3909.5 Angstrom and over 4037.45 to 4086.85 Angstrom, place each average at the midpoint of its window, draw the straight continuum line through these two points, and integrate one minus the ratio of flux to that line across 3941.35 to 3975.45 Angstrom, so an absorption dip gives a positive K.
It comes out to 8.5 Angstrom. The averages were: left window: 7.37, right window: 8.87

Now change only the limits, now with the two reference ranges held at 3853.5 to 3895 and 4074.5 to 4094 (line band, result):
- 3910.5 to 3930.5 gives 1.7 Angstrom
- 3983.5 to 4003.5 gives -1.2 Angstrom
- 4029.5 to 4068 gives -0.6 Angstrom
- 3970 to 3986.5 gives 2.2 Angstrom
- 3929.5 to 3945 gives 7.1 Angstrom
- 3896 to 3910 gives -0.2 Angstrom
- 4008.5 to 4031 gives -1.9 Angstrom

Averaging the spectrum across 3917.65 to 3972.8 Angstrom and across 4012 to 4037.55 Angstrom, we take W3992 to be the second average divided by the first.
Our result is 1.6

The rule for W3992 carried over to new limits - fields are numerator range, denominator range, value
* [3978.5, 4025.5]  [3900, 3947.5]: 1.42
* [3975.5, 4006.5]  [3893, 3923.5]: 1.13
